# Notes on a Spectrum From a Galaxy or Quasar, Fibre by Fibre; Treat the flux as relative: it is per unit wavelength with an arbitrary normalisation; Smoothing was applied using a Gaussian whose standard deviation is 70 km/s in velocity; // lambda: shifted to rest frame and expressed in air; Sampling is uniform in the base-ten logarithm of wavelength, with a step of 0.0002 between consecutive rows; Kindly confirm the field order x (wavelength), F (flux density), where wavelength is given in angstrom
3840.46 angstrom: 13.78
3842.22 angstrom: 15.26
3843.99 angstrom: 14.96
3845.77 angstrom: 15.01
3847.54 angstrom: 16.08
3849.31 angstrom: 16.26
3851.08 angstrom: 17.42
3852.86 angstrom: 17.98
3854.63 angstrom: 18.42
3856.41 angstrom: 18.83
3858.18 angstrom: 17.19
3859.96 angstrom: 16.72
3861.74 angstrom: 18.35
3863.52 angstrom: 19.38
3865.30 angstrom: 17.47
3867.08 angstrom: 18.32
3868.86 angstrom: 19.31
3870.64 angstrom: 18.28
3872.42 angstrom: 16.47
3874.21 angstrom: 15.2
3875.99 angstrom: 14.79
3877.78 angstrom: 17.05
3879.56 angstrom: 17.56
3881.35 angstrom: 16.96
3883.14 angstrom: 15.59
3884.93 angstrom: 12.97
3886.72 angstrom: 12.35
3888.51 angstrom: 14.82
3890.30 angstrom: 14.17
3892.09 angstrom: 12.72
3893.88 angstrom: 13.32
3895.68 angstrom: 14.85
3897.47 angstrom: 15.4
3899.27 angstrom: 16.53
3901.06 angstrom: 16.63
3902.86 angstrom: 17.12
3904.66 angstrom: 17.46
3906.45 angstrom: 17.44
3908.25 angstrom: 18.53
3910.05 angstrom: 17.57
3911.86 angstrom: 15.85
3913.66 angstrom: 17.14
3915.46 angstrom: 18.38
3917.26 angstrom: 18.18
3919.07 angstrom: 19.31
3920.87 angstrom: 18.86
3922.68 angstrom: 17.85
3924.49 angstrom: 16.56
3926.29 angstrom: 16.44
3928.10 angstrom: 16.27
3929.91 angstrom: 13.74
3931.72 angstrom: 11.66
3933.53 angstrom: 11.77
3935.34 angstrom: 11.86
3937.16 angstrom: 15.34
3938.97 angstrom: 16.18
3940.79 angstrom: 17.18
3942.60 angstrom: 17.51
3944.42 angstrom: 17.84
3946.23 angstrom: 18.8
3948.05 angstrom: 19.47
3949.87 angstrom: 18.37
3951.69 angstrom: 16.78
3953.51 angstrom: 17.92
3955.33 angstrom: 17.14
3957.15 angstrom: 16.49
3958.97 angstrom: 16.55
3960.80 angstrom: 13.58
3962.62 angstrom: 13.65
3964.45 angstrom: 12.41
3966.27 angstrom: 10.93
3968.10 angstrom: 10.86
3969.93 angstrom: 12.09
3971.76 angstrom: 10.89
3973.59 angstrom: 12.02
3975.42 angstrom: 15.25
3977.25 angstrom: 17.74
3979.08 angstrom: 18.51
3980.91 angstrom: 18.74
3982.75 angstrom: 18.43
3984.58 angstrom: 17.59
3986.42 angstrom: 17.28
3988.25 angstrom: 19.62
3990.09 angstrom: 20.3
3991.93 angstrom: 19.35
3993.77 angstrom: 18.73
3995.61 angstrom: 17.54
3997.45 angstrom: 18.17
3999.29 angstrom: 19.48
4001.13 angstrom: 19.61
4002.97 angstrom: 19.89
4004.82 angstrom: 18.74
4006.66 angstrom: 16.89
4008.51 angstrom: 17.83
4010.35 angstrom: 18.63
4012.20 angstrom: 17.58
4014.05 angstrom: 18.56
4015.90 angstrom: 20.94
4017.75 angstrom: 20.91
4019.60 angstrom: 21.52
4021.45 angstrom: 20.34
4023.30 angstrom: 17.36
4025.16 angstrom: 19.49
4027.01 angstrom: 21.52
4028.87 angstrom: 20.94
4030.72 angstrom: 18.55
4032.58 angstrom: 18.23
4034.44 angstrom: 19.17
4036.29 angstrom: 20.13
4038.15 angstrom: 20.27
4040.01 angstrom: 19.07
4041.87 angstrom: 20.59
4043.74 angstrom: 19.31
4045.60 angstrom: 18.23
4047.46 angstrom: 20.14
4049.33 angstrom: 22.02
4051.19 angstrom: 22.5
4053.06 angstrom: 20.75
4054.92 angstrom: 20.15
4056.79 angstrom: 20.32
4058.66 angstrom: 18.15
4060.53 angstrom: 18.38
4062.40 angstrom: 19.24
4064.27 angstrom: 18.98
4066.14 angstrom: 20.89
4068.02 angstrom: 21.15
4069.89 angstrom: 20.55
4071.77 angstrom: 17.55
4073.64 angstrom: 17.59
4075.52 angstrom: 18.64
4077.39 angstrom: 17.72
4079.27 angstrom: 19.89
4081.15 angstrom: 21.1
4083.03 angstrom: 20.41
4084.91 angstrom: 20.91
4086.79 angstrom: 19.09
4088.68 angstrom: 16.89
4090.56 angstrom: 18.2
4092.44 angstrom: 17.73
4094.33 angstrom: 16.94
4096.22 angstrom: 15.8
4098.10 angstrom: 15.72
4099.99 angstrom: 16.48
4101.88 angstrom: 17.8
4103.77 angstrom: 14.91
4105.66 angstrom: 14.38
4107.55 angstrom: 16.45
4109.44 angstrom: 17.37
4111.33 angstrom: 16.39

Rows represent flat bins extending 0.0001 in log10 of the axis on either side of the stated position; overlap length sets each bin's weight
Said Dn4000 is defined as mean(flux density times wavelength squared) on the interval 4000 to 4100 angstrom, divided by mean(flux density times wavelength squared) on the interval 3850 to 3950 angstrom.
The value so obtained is 1.25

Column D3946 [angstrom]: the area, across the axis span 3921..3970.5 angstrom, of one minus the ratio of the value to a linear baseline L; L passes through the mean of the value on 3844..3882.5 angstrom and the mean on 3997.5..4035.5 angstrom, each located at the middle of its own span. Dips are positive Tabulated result 7.8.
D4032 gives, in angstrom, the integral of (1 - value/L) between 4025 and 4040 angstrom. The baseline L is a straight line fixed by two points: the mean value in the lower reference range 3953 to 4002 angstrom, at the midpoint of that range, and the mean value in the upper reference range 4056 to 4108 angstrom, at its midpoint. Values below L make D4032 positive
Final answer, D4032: -2.1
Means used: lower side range 16.3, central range 19.8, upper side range 18.3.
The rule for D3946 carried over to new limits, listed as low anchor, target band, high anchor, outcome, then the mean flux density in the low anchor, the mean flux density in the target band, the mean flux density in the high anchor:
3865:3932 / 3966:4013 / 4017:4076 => 3.46 angstrom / 16.3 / 17.1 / 19.8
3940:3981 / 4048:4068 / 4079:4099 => -2.80 angstrom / 15.6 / 20.2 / 18.4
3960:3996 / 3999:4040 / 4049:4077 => -3.95 angstrom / 15.8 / 19.4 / 19.7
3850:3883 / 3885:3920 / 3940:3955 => 3.11 angstrom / 17.5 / 16.1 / 18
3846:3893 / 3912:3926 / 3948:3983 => -1.75 angstrom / 16.5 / 17.9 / 15.2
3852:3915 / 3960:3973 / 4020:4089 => 4.33 angstrom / 16.5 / 12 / 19.7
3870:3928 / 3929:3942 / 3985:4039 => 2.42 angstrom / 16.3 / 14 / 19.2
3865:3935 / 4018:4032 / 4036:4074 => -0.62 angstrom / 16.1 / 20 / 19.8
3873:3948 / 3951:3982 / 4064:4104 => 3.71 angstrom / 16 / 14.8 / 18.5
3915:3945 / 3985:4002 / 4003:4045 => -0.49 angstrom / 16.1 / 18.9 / 19.4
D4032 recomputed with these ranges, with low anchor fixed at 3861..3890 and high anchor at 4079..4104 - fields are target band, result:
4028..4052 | -3.08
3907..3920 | -0.84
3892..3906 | 0.78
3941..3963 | -0.08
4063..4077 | -1.10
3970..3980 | 1.48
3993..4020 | -2.38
